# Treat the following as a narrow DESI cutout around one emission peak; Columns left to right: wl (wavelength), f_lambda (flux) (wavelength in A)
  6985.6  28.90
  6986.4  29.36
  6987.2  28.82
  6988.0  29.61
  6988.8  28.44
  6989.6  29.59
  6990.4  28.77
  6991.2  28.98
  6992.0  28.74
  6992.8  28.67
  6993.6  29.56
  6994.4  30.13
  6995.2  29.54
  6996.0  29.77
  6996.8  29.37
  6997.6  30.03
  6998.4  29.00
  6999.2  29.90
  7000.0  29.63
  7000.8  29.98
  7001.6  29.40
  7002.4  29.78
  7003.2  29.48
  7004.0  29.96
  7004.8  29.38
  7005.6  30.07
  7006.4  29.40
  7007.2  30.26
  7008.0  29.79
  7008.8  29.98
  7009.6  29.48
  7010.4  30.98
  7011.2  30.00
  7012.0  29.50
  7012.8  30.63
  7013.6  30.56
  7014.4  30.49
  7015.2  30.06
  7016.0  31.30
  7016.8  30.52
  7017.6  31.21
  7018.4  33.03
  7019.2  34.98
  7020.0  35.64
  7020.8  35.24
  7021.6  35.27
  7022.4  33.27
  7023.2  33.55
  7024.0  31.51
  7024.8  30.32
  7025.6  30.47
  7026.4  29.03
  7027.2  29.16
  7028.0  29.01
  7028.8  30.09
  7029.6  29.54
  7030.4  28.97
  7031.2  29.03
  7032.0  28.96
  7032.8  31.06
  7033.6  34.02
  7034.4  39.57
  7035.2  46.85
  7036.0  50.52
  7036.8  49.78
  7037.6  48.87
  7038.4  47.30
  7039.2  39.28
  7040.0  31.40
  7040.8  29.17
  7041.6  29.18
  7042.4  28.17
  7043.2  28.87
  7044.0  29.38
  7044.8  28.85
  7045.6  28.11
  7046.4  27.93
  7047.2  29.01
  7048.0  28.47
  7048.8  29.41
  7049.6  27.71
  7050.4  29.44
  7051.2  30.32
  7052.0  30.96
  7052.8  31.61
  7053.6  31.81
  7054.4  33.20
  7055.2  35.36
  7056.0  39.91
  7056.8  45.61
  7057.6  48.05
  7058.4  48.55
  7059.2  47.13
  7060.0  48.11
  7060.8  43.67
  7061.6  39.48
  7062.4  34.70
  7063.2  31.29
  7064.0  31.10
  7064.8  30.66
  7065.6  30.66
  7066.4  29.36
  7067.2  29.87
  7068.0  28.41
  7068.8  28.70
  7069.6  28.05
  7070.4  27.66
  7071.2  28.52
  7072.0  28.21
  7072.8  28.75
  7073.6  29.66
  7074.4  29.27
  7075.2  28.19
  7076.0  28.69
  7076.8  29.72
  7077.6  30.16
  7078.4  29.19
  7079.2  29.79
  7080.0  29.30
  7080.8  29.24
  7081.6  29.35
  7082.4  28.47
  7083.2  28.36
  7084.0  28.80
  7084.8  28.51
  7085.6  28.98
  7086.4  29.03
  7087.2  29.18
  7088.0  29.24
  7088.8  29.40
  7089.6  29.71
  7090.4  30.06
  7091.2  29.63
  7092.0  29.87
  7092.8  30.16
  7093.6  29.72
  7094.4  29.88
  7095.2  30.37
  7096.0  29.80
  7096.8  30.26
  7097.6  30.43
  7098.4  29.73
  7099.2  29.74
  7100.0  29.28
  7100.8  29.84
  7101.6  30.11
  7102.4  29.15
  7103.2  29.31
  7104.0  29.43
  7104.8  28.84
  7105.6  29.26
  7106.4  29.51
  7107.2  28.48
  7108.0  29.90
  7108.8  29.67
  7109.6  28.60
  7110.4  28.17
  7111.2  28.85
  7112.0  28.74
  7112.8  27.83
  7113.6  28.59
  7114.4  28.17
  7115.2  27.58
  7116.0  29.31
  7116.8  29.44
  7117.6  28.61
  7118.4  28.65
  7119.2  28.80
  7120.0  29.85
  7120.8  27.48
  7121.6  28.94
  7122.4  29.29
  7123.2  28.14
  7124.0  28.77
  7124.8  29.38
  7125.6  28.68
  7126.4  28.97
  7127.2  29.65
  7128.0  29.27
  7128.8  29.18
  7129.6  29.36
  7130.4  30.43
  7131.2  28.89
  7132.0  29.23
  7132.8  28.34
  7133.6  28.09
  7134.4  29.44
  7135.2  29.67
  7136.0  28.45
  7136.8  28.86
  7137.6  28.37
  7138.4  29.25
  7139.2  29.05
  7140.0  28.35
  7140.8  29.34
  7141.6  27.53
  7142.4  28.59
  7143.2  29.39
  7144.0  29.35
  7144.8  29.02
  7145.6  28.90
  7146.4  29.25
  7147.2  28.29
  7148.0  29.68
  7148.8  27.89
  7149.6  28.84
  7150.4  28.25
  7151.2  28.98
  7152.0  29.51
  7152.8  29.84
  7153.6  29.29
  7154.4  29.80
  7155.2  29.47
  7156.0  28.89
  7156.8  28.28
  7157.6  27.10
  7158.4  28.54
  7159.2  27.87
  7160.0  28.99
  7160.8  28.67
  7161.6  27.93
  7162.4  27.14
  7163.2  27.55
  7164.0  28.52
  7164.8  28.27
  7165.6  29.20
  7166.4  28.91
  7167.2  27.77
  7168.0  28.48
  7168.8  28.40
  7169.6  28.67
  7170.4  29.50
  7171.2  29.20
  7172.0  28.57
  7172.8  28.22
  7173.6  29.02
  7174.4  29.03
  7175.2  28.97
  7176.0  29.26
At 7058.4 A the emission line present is [N II] 6583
